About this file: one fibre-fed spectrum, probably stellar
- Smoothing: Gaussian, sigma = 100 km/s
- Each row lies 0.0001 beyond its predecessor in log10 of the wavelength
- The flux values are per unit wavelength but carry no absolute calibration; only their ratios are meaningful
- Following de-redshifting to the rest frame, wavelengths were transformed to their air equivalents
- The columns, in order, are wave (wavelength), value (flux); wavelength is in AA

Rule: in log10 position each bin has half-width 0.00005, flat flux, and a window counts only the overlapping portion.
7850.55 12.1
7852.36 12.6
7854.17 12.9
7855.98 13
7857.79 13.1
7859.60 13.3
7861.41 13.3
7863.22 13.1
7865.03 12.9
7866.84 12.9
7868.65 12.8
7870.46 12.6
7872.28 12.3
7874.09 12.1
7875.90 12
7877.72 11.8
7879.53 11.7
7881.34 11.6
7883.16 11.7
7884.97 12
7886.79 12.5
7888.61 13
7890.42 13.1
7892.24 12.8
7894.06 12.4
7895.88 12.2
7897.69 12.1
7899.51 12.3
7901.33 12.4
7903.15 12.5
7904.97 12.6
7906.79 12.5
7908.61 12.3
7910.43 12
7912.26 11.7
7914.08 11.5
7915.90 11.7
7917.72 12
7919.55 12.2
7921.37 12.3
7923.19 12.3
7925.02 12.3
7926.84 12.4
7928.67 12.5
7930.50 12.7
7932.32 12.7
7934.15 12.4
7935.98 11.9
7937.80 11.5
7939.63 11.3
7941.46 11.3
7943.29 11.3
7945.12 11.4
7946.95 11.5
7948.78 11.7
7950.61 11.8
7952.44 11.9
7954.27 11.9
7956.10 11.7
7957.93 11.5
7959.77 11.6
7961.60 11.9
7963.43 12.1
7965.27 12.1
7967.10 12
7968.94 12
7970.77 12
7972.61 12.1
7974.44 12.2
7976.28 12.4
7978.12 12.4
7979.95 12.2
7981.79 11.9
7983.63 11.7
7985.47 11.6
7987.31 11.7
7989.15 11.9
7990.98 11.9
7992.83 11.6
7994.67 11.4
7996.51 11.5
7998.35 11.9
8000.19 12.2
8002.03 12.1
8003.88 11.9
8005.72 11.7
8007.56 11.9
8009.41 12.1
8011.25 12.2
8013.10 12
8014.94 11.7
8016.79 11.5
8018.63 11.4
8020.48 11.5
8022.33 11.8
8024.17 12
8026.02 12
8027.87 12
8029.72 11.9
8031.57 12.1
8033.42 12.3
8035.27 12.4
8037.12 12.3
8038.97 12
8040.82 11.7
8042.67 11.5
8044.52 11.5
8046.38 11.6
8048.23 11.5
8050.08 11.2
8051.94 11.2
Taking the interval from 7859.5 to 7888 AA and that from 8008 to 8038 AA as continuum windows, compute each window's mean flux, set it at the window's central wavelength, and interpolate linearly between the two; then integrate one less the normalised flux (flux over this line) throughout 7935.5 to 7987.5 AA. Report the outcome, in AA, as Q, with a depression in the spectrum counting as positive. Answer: 1.35 AA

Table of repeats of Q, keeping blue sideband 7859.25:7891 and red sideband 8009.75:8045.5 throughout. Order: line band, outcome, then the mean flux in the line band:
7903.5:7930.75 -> 0.2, 12.2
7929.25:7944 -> 0.4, 11.9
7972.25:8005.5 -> 0.3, 11.9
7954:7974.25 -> 0.4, 11.9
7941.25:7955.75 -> 0.7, 11.6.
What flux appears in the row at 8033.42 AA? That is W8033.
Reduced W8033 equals 12.3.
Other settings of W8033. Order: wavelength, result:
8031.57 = 12.1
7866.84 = 12.9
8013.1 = 12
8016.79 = 11.5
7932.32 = 12.7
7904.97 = 12.6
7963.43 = 12.1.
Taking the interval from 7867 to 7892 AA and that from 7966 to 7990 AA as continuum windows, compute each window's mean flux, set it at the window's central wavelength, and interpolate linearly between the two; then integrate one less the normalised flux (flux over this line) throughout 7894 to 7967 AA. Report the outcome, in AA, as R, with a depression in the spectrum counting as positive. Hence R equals 0.8 AA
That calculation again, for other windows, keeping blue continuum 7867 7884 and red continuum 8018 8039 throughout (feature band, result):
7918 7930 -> -0.3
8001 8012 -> 0.0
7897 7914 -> -0.2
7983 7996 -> 0.4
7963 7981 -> -0.2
